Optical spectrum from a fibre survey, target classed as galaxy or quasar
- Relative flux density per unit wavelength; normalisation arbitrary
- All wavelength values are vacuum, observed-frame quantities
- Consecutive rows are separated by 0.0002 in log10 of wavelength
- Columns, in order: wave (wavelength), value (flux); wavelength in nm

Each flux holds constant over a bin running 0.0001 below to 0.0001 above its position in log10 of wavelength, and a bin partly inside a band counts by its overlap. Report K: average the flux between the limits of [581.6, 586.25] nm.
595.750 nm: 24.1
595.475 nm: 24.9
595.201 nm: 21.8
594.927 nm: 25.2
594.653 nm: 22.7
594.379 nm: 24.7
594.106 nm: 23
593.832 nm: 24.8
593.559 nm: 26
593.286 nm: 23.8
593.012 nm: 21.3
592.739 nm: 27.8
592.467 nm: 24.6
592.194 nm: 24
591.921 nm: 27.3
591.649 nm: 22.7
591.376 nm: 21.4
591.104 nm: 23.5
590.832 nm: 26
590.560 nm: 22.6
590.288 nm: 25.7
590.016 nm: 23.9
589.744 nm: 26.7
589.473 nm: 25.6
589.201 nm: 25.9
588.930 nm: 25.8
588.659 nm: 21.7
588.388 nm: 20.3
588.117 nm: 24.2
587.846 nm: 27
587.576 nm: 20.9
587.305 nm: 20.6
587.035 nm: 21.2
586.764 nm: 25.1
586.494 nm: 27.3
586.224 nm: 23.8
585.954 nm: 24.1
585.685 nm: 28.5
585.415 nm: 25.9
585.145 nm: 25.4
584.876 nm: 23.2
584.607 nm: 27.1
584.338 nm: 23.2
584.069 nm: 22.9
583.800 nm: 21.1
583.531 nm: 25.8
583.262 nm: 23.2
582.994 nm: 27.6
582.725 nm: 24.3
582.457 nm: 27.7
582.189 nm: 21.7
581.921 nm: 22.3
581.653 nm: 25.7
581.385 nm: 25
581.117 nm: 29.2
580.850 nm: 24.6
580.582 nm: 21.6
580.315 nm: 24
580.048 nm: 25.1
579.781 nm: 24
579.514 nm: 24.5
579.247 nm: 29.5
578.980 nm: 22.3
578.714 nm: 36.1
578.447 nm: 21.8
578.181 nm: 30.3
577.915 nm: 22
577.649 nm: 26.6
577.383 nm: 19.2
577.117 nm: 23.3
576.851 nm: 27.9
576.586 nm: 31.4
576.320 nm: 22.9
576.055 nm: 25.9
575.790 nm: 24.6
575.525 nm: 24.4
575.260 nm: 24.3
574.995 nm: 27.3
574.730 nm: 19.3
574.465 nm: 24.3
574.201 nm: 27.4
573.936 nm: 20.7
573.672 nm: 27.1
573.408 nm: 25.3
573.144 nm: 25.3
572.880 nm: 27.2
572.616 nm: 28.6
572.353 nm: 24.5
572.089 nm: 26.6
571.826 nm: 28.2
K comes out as 24.6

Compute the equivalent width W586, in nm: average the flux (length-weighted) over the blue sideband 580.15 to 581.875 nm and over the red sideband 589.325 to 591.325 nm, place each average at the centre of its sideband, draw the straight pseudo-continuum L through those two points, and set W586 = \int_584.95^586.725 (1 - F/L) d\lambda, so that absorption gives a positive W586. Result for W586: -0.07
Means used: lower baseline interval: 24.9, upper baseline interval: 24.7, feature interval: 25.7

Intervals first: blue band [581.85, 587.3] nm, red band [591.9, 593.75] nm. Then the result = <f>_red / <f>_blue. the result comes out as 1.01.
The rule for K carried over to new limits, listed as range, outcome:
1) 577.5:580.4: 26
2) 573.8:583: 25.1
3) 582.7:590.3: 24.4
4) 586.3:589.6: 23.8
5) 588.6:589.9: 25.3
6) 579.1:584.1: 24.8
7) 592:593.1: 24.7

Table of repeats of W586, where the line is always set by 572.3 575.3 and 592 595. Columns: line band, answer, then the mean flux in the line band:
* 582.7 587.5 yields 0.06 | 24.4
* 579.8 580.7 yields 0.05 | 23.7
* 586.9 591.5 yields 0.16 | 23.7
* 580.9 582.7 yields -0.02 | 25.2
